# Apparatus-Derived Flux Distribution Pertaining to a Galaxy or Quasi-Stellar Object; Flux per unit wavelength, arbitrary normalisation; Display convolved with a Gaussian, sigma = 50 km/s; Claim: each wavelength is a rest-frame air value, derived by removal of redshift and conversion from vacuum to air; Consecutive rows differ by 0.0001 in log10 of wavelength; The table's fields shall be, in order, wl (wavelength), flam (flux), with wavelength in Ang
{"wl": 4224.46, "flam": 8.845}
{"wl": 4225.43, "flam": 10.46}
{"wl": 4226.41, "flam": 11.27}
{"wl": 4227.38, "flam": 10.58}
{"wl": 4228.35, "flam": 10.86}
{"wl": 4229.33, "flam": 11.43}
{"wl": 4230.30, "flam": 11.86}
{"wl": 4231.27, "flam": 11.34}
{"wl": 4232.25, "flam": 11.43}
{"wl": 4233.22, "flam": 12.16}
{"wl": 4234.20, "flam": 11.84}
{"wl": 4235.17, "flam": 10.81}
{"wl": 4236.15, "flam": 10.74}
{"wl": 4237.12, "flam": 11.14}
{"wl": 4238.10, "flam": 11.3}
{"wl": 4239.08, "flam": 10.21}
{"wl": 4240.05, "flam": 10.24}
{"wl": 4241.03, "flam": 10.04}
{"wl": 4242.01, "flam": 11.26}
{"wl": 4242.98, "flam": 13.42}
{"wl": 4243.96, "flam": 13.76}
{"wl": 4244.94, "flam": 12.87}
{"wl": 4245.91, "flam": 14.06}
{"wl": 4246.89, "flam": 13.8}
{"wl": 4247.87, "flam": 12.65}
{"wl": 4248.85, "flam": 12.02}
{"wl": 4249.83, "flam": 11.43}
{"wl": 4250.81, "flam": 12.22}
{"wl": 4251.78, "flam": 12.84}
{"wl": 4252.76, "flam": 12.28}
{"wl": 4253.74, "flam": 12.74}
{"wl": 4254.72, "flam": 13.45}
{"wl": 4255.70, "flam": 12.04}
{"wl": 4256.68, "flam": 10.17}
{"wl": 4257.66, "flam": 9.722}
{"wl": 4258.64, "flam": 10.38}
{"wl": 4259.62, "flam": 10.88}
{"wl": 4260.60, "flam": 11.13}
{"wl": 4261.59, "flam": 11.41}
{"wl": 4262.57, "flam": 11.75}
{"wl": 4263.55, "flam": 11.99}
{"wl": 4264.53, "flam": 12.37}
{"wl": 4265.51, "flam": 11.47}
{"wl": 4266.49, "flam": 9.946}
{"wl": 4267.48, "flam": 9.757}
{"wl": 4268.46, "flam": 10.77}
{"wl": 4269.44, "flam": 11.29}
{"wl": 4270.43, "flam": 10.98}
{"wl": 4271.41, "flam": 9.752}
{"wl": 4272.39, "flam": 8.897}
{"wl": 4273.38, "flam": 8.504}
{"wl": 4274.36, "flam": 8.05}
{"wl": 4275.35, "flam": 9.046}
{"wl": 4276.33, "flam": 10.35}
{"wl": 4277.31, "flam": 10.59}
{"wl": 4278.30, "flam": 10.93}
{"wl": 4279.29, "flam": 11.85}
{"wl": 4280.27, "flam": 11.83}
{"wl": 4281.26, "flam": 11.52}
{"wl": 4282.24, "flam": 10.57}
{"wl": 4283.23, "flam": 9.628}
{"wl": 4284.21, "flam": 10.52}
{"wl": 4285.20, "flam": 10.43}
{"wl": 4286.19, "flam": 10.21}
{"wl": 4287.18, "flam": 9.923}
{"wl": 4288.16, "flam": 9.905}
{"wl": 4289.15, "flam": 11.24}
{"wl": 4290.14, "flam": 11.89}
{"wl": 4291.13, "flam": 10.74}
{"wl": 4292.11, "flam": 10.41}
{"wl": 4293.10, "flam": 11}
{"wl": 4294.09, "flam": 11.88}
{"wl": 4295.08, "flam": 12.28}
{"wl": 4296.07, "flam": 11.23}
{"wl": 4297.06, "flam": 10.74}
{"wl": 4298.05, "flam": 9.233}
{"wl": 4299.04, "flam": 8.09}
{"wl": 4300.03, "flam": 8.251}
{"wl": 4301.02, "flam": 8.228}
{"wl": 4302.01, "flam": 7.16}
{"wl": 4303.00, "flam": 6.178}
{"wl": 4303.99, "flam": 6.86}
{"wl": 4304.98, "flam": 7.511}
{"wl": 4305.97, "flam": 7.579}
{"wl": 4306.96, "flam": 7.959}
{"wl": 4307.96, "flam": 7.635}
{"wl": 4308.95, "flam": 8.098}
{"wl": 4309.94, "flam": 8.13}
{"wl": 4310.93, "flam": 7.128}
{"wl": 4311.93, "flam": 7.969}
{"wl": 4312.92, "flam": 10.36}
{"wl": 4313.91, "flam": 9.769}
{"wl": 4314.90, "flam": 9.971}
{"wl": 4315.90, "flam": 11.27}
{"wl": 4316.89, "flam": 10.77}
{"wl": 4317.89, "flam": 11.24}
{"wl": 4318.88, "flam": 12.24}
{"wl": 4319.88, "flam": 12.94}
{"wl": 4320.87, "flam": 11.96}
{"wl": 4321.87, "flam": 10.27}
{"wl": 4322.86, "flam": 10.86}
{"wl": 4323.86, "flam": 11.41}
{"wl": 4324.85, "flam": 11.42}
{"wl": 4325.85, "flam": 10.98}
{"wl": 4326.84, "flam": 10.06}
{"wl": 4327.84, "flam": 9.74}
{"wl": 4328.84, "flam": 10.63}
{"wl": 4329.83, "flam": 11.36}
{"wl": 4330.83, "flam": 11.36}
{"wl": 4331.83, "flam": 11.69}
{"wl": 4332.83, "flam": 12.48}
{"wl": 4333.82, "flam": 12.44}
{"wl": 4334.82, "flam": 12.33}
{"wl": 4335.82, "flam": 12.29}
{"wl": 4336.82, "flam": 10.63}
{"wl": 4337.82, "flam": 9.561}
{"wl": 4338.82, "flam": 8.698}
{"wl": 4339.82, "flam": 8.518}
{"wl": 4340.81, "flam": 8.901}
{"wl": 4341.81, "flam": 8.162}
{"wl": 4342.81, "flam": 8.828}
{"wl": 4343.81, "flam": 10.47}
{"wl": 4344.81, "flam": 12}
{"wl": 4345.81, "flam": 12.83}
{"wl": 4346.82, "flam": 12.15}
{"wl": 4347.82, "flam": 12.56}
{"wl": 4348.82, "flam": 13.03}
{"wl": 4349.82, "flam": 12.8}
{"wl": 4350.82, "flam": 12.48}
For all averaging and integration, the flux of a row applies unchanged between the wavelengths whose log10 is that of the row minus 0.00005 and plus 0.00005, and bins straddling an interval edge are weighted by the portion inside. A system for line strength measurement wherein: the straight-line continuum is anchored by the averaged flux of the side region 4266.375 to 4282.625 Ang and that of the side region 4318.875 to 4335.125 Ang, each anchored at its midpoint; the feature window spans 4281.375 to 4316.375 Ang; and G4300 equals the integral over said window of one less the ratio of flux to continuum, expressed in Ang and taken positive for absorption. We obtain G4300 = 4.3 Ang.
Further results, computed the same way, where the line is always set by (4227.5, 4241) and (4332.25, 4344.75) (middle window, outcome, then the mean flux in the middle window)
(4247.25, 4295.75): -0.57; 11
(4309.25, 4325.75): 0.06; 10.5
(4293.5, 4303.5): 1.23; 9.34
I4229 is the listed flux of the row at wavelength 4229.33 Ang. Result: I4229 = 11.43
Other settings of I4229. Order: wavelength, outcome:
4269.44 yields 11.29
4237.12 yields 11.14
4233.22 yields 12.16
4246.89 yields 13.8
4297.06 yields 10.74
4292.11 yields 10.41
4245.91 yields 14.06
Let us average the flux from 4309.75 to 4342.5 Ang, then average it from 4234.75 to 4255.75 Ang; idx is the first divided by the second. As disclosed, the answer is 0.87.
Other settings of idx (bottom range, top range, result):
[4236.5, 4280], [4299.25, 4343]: 0.87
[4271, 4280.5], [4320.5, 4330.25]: 1.09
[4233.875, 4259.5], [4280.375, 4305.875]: 0.83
